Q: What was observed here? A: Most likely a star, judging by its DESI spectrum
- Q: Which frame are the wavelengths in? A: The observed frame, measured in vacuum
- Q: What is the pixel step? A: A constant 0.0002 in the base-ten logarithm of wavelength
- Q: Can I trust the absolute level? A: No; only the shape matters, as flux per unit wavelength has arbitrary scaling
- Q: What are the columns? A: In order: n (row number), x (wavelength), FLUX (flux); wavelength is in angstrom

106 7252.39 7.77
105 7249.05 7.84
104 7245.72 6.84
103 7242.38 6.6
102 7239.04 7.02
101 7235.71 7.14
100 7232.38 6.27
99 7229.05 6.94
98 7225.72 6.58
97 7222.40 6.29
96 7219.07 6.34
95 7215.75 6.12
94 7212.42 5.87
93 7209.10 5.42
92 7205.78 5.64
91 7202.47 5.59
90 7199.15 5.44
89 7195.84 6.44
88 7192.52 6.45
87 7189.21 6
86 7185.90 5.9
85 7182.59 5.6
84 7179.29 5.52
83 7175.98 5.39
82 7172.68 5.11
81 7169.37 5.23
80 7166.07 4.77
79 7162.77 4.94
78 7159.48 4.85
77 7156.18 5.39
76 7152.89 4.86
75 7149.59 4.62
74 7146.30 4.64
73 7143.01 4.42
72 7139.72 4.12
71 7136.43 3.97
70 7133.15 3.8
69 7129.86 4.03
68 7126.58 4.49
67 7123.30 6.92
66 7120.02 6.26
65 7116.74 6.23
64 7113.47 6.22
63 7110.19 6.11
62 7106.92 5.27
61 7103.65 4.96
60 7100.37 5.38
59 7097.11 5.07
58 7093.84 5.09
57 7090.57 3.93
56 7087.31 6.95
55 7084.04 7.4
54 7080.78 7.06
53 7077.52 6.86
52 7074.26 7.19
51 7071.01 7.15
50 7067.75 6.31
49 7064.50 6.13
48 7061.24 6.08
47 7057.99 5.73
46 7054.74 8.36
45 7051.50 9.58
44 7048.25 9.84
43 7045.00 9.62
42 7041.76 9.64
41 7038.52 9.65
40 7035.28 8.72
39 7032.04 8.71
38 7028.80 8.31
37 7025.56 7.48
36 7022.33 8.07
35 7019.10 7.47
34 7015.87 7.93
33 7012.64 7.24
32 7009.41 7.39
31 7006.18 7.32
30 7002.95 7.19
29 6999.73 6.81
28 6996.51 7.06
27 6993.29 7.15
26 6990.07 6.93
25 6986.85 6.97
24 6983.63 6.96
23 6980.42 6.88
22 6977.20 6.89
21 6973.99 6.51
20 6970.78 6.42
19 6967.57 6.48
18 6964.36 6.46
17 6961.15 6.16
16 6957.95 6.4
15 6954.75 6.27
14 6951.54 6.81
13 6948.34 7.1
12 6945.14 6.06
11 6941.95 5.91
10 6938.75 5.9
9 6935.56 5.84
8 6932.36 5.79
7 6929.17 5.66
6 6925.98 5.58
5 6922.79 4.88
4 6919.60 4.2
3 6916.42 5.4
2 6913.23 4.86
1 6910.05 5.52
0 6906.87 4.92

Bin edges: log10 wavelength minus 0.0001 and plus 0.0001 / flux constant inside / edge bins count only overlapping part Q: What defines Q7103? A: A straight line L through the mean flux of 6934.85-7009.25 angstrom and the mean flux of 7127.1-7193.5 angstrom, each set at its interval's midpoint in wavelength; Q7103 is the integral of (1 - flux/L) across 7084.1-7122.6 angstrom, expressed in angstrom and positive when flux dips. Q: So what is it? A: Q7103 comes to -1.6 angstrom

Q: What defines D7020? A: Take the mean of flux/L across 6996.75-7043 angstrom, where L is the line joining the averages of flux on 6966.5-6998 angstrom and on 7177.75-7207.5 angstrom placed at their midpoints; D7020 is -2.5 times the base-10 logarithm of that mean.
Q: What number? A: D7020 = -0.20 mag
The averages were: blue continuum 6.83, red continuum 5.84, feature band 7.96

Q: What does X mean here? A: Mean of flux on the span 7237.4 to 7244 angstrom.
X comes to 6.8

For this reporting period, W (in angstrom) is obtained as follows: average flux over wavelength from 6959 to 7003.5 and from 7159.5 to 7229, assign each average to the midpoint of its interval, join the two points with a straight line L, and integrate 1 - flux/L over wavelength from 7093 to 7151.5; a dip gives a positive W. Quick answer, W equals 9.7 angstrom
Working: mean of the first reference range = 6.76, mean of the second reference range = 5.74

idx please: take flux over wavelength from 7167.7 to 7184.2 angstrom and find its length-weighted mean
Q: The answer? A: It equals 5.37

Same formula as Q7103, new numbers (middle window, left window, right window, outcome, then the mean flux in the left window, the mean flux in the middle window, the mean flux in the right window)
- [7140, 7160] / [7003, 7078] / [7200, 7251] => 6.45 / 7.86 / 4.75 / 6.43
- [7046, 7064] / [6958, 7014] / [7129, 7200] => -4.91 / 6.86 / 7.86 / 5.08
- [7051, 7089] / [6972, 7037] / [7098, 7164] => -4.87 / 7.4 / 6.99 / 5.07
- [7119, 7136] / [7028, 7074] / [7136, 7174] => 2.09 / 8.1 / 4.98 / 4.76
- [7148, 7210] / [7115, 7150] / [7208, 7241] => 2.50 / 4.88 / 5.43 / 6.42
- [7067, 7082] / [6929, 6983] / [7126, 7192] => -3.89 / 6.36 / 6.95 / 4.92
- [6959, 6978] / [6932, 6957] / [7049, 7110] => -0.61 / 6.24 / 6.47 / 6.4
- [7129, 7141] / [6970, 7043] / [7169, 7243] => 4.76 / 7.56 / 3.97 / 6.05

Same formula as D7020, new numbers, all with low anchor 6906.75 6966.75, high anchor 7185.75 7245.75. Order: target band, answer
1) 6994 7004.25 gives -0.19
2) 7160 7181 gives 0.20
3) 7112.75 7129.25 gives 0.04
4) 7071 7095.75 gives -0.06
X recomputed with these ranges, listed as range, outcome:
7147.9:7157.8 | 4.95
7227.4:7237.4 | 6.79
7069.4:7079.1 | 7.07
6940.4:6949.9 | 6.36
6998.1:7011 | 7.18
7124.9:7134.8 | 4.12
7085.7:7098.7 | 5.26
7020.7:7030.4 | 7.96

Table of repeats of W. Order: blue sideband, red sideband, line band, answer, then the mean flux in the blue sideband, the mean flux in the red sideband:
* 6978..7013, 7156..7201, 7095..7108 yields 2.11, 7.07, 5.51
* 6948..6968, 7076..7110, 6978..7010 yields -3.78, 6.49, 5.81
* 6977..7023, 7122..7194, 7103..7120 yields -0.55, 7.21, 5.04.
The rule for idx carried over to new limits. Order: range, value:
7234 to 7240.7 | 7.08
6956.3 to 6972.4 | 6.39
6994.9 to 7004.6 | 7.02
